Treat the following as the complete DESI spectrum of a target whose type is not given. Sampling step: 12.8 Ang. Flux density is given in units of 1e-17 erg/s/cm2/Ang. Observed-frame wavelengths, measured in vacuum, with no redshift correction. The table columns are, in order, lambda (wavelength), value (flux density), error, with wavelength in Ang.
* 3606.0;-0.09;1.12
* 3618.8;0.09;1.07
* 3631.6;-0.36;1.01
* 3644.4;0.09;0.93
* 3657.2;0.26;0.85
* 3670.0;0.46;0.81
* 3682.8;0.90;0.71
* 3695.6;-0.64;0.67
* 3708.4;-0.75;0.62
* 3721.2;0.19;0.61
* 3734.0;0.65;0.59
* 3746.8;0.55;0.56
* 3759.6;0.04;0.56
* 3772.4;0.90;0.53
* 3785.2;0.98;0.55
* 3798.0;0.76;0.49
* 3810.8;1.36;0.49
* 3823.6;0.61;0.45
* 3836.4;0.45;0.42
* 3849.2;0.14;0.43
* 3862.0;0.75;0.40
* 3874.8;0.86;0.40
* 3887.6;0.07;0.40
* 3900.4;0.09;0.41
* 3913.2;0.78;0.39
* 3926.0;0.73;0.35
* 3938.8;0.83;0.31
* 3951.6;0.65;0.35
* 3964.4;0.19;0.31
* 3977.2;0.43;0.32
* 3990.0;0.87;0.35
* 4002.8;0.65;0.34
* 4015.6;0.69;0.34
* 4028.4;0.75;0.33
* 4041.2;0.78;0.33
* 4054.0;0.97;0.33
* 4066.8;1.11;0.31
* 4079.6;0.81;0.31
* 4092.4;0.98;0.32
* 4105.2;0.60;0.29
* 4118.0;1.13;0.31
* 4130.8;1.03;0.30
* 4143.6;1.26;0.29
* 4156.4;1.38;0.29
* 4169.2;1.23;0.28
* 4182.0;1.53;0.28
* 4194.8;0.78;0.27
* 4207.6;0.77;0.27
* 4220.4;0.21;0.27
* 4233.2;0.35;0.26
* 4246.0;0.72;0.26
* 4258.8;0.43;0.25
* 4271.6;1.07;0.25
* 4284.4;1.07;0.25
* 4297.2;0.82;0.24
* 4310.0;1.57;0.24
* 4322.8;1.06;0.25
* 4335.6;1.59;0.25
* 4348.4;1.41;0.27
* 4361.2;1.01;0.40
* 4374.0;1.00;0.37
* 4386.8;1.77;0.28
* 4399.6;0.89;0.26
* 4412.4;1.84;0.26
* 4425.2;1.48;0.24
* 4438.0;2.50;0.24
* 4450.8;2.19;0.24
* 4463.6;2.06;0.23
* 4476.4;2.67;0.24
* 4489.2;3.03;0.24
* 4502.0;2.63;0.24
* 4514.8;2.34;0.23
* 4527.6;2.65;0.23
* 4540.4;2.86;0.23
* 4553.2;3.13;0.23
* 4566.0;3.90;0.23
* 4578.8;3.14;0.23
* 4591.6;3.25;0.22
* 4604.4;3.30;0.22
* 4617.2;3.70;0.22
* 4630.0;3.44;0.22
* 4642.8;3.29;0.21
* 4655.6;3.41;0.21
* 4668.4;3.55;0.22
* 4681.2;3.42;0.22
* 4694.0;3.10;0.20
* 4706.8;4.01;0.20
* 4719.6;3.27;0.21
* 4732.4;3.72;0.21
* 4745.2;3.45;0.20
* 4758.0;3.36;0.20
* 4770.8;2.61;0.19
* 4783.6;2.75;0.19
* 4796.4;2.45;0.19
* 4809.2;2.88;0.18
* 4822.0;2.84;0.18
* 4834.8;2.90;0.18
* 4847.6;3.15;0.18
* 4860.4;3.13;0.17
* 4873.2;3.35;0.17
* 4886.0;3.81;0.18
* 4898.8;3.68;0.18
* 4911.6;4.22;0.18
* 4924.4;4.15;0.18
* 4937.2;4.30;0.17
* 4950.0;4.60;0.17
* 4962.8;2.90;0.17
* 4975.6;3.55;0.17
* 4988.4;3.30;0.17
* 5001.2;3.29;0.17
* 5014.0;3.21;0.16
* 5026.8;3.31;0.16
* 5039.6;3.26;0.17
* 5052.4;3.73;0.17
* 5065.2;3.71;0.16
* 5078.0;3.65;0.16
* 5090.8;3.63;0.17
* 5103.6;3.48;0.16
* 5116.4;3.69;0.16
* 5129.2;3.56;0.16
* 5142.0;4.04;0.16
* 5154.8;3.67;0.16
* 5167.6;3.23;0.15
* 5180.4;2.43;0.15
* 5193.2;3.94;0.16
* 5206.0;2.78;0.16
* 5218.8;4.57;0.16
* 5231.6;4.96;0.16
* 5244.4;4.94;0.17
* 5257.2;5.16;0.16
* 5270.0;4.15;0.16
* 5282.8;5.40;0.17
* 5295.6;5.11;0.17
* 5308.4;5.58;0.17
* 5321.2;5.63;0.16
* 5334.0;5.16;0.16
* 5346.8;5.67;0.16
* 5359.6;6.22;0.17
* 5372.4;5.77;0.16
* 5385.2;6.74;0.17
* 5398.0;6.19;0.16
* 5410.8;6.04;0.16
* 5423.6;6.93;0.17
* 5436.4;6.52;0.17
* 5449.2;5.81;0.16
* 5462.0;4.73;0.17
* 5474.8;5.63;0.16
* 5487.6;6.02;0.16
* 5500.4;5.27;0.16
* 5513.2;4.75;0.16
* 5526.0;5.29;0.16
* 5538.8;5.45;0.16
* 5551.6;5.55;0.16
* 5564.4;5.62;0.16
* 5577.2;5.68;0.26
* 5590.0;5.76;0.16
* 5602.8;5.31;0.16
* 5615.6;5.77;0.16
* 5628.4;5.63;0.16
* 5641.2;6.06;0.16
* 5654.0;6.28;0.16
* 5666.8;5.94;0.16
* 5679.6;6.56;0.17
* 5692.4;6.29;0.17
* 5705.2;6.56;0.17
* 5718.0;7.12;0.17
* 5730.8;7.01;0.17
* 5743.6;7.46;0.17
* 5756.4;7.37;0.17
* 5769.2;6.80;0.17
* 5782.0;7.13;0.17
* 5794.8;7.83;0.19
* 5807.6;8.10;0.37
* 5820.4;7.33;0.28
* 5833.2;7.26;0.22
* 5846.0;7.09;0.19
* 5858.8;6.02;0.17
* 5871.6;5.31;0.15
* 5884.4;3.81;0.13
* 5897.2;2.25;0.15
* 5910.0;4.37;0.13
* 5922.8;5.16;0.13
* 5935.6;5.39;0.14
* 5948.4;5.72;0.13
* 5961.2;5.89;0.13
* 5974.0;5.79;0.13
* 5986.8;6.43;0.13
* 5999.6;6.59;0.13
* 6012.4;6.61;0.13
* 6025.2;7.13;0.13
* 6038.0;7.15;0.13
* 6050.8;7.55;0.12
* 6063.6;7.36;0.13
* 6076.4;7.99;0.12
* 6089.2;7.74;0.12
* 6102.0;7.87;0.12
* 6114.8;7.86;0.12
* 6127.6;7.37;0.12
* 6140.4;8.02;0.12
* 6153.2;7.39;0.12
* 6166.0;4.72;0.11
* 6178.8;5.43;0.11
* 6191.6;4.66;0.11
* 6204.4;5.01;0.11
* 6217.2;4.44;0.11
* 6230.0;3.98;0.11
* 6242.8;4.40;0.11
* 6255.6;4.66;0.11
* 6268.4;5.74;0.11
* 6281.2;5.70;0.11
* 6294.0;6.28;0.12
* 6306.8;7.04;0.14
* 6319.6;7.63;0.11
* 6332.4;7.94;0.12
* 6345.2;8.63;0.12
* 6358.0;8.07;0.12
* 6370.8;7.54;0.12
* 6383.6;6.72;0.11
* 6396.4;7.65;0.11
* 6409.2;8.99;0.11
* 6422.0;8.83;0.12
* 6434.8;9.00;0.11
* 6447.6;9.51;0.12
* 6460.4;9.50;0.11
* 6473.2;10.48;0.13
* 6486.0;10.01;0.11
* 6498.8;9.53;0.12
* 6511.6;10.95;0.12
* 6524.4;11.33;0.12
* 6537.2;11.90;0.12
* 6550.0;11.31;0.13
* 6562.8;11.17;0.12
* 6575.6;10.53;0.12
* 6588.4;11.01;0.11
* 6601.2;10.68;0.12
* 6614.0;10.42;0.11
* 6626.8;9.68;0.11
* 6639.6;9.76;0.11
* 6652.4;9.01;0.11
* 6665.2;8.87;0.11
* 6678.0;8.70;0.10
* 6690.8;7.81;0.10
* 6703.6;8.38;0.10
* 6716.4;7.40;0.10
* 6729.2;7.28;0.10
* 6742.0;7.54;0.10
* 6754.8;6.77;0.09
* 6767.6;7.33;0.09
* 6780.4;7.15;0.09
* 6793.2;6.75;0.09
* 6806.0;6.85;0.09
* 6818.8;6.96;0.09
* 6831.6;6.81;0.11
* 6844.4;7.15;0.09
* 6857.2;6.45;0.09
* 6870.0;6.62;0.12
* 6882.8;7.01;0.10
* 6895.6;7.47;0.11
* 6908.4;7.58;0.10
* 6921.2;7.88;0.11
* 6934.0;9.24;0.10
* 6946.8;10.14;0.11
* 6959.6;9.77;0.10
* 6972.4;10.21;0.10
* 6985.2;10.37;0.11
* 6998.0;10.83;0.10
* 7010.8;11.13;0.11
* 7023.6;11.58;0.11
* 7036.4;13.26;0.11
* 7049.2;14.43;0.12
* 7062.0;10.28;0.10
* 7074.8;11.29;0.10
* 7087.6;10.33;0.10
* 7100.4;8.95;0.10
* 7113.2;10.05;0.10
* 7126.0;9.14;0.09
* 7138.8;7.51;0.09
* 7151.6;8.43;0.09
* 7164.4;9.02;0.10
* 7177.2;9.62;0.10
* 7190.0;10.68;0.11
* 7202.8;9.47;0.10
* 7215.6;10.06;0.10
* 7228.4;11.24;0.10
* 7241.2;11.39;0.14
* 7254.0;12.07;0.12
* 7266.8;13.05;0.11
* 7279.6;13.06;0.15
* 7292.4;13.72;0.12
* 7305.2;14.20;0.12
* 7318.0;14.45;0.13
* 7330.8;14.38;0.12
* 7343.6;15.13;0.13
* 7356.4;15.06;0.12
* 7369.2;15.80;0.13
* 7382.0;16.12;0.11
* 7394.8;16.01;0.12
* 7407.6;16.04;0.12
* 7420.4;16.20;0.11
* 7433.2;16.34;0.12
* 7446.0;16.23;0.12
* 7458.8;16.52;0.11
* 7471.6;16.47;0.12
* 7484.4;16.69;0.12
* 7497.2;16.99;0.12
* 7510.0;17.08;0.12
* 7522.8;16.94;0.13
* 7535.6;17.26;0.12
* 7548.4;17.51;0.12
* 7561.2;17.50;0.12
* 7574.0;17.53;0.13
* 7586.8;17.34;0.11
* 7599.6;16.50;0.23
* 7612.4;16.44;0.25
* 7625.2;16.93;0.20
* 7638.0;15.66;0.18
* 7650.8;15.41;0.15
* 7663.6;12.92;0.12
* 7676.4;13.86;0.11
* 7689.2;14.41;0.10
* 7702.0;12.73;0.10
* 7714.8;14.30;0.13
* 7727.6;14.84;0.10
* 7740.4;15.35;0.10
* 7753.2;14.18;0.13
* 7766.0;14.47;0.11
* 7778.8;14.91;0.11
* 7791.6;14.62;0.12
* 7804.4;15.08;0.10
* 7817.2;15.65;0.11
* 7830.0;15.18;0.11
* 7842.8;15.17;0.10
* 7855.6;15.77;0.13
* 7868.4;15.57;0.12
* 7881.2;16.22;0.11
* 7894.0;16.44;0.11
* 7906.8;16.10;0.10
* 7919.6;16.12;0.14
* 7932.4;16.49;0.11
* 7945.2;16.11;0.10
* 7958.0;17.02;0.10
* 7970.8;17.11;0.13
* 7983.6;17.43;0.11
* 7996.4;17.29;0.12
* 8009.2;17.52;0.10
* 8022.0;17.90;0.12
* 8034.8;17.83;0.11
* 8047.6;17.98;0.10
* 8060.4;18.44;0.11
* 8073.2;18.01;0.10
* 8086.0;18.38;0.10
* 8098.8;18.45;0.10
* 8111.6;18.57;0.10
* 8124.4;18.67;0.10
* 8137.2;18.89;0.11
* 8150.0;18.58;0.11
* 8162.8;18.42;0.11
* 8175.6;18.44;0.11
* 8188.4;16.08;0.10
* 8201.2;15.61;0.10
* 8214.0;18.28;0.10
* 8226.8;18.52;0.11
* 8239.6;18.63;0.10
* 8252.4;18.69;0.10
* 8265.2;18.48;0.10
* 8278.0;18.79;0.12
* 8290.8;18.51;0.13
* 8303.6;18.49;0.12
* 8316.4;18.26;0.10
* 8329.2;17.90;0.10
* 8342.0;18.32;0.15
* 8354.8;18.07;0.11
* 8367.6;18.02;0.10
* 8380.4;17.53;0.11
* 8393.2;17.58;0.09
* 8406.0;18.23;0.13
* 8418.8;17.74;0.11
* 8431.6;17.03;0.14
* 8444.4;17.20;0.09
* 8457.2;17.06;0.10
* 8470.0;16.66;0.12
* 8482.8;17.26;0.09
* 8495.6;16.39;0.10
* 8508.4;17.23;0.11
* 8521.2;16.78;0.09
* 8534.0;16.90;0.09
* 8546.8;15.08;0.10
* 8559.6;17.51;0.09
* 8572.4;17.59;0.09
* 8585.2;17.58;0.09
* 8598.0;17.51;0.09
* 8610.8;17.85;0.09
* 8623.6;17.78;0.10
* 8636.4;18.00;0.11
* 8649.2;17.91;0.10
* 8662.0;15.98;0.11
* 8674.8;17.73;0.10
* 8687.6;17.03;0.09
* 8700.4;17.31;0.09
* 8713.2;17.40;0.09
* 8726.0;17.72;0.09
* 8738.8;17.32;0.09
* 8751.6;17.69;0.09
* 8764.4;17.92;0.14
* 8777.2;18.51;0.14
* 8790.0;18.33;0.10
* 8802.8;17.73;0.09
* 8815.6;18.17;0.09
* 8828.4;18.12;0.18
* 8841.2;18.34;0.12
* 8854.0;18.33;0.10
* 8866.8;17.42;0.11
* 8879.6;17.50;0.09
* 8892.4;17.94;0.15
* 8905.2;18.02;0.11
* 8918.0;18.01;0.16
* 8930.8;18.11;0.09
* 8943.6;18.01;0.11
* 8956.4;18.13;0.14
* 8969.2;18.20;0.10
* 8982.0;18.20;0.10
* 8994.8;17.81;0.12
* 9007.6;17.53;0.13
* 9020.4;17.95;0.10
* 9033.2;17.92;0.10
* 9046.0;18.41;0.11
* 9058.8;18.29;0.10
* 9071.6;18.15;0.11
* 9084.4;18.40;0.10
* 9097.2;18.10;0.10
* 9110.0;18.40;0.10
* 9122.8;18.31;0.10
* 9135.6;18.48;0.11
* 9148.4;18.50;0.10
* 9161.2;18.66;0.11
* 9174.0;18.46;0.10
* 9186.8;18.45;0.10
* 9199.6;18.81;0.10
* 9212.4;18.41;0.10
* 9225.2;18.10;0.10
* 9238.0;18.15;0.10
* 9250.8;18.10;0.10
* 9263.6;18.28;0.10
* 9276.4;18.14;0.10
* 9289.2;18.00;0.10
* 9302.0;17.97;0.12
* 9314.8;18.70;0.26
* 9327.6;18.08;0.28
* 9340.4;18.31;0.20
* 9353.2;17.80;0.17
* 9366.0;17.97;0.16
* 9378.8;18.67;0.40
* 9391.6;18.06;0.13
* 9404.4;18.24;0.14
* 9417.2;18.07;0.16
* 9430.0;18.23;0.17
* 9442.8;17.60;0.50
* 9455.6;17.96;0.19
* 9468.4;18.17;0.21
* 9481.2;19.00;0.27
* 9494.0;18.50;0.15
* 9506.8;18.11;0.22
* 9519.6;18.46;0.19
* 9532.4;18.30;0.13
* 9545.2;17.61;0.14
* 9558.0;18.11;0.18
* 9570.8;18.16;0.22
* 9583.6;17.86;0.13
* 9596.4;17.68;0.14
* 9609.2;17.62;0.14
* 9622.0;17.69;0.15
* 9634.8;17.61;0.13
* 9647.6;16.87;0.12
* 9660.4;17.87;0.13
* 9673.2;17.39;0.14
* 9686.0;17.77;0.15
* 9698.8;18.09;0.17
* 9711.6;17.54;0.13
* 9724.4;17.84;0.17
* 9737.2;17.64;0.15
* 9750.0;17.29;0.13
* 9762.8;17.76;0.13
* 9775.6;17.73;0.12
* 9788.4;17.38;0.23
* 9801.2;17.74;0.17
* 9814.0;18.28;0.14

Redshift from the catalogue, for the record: 0.000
